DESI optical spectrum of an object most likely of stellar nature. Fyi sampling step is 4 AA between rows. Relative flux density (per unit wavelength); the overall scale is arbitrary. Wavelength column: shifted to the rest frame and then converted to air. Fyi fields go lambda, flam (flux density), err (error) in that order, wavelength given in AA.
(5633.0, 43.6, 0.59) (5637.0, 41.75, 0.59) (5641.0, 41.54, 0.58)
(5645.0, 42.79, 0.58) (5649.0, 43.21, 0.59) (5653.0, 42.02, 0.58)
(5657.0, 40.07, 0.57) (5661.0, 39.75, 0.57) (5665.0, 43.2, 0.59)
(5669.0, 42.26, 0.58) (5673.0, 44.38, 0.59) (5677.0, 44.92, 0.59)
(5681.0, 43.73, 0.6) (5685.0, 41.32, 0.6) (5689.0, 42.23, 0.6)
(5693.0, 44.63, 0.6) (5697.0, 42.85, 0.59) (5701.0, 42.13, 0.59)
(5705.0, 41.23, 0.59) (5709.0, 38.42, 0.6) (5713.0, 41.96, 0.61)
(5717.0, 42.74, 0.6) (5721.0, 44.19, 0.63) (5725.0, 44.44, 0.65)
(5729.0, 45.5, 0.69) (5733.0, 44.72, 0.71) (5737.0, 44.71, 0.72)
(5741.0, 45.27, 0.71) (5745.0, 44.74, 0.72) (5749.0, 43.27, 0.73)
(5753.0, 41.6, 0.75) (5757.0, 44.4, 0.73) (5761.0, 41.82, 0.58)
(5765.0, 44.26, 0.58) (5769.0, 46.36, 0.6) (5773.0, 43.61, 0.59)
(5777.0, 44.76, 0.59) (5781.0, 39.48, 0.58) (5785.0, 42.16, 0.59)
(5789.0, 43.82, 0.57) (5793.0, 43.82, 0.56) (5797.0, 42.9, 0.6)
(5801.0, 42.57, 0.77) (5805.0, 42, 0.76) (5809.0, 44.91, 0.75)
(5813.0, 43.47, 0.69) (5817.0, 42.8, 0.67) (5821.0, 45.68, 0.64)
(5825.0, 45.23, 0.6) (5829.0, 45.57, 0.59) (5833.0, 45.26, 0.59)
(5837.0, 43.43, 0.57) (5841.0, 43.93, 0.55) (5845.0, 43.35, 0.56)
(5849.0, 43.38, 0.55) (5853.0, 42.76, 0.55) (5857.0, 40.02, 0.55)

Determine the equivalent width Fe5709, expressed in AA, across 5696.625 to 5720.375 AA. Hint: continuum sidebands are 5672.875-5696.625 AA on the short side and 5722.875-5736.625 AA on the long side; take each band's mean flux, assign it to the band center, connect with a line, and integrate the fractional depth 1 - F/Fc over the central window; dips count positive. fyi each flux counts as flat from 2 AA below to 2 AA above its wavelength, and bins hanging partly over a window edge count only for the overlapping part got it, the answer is 1.38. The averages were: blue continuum 43.4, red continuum 44.9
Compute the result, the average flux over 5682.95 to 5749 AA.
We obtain 43.2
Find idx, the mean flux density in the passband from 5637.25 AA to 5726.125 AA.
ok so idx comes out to 42.4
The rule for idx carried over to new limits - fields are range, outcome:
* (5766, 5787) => 43.3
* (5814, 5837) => 44.7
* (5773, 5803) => 42.8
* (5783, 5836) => 43.9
